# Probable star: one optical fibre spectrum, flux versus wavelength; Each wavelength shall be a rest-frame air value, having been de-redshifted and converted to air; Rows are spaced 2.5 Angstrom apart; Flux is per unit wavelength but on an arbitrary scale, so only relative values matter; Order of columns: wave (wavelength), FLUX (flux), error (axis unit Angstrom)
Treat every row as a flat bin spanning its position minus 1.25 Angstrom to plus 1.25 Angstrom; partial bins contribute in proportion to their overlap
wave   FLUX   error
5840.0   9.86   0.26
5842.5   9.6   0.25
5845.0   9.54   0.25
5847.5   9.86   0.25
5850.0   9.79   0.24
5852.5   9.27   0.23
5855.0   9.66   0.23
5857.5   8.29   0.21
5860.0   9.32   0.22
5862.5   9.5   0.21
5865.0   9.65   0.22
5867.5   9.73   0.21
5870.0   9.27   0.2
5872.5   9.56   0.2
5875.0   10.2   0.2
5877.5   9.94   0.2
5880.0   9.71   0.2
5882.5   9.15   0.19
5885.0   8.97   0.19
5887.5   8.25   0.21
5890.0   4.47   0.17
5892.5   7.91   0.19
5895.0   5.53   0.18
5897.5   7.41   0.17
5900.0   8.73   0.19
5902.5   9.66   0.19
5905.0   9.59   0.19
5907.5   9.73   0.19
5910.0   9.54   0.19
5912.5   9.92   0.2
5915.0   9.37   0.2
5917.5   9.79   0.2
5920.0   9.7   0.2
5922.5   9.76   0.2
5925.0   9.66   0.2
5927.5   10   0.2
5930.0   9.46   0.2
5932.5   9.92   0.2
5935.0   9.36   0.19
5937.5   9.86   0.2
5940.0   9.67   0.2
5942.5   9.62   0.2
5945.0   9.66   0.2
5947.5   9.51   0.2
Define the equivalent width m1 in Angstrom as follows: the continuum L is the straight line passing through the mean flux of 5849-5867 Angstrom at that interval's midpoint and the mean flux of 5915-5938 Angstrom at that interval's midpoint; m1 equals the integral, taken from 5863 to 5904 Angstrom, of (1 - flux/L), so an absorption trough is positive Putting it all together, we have 3.58 Angstrom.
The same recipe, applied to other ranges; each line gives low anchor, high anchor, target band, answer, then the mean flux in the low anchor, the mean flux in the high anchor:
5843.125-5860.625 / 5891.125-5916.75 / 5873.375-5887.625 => -0.7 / 9.4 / 8.74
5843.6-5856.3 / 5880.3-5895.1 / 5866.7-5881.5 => -2.4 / 9.62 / 7.67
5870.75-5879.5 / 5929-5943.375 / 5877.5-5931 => 4.7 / 9.85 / 9.65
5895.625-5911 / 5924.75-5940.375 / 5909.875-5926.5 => -0.6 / 8.96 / 9.71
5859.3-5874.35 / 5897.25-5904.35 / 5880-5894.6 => 2.2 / 9.54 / 8.85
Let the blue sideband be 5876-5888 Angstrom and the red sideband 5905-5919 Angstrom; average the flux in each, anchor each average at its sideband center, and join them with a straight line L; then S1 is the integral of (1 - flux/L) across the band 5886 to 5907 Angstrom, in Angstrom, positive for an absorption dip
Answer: 3.8 Angstrom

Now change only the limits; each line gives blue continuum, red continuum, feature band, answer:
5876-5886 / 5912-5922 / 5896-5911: 0.88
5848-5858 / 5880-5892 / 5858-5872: -0.94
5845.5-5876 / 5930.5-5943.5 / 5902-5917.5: -0.05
